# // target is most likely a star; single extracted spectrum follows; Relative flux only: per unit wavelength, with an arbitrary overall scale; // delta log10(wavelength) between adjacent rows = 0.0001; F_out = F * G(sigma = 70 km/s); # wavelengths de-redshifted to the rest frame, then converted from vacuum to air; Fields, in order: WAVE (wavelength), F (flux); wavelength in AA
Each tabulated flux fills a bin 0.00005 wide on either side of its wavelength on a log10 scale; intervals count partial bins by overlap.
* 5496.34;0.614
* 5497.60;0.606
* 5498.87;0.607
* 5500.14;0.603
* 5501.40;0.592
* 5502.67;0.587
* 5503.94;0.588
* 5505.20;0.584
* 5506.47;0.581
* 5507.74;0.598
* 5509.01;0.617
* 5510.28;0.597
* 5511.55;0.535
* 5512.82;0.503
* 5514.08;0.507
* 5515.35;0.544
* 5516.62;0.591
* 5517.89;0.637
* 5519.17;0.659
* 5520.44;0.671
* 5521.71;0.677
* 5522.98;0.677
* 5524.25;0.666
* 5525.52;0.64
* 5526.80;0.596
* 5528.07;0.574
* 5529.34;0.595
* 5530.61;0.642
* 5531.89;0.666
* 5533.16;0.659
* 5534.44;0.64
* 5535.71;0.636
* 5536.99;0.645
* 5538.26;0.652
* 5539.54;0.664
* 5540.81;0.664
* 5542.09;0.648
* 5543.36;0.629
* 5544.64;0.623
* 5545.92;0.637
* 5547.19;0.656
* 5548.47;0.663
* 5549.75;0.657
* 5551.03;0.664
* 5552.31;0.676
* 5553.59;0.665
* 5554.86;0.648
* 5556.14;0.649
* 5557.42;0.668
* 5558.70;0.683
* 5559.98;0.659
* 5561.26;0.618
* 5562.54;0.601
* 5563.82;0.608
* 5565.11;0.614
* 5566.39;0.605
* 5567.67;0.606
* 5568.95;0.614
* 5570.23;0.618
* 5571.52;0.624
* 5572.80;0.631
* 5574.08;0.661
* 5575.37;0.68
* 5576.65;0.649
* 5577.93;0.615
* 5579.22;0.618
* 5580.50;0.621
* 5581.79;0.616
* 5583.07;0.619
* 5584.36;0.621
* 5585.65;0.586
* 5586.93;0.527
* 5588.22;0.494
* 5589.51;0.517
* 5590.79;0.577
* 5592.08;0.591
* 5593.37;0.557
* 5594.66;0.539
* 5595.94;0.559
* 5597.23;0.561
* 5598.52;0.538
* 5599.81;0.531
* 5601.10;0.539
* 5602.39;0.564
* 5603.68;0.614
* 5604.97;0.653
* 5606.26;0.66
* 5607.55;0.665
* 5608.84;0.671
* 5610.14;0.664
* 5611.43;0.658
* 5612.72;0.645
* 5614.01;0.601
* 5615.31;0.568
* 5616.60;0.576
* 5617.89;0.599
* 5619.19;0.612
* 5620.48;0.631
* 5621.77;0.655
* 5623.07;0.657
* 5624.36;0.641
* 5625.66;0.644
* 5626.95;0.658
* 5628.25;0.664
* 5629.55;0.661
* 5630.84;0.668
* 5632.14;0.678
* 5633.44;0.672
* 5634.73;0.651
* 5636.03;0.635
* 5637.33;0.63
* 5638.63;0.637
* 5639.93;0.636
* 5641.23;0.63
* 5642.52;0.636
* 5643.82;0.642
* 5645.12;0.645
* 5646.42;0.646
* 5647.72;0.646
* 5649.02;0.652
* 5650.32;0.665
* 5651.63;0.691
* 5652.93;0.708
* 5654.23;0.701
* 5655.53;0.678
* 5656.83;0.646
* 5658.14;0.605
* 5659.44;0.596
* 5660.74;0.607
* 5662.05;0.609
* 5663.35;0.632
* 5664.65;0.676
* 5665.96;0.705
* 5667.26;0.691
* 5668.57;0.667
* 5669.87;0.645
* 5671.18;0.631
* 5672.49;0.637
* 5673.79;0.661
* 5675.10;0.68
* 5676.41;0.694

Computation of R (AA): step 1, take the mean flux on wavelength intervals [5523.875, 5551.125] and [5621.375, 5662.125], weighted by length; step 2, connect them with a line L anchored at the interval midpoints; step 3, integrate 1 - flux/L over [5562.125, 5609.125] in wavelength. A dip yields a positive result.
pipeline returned 3.40 AA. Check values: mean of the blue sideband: 0.641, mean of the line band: 0.598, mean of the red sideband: 0.65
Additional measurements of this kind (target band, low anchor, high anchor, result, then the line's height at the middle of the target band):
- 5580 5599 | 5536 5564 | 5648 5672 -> 2.4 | 0.652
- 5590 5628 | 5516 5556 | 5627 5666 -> 2.4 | 0.649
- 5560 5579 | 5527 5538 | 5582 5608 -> -0.9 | 0.599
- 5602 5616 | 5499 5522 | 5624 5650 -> 0.0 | 0.636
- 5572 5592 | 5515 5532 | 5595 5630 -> 0.6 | 0.622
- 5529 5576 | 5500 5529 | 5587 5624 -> -3.4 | 0.599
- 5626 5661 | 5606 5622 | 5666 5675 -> -0.3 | 0.646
